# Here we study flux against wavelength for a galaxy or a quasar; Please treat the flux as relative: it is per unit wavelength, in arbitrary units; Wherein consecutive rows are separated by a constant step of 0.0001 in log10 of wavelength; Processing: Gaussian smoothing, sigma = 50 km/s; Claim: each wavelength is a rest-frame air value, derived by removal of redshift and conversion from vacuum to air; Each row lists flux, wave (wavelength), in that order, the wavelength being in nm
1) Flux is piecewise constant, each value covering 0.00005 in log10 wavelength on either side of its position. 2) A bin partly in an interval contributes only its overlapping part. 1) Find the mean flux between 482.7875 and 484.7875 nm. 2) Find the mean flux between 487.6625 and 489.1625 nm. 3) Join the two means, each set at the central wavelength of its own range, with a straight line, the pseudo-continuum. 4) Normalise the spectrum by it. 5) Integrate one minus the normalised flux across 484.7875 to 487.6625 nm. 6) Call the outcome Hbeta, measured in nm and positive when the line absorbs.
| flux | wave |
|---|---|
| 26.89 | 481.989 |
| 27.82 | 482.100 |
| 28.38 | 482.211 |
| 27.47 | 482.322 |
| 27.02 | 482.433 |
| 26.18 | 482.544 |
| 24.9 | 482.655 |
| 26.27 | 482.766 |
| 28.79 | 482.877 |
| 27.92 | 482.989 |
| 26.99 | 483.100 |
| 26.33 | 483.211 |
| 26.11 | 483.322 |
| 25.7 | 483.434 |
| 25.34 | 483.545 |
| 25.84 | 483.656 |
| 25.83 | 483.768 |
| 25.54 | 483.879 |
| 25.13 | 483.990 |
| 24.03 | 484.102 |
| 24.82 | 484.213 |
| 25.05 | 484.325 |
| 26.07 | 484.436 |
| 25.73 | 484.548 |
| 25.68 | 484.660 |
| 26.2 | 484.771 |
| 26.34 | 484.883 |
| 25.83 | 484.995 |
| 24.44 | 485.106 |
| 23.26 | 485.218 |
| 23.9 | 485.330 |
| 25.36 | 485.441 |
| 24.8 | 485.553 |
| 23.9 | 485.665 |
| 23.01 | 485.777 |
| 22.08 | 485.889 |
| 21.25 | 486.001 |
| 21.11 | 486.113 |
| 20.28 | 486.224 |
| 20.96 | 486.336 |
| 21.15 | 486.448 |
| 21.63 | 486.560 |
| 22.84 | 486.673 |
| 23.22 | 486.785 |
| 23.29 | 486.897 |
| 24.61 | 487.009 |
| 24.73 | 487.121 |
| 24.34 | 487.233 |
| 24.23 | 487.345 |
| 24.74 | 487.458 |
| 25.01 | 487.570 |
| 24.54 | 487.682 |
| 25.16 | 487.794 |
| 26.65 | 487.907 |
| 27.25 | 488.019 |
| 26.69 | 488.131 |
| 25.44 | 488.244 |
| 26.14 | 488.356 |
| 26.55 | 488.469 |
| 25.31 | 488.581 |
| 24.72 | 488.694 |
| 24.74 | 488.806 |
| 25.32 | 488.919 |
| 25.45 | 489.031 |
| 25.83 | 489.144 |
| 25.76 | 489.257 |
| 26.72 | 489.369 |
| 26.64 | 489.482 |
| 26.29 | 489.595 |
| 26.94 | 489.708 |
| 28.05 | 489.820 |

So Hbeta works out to 0.26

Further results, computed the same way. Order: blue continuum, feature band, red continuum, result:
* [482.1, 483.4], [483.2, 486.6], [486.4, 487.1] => 0.07 nm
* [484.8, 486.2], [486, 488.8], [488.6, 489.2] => 0.05 nm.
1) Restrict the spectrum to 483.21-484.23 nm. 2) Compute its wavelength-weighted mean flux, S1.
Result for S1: 25.5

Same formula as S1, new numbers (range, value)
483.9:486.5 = 24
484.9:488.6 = 24.1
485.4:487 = 22.5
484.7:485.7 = 24.9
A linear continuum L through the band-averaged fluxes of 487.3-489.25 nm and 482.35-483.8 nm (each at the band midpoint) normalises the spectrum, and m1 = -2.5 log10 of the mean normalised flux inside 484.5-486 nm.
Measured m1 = 0.066 mag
